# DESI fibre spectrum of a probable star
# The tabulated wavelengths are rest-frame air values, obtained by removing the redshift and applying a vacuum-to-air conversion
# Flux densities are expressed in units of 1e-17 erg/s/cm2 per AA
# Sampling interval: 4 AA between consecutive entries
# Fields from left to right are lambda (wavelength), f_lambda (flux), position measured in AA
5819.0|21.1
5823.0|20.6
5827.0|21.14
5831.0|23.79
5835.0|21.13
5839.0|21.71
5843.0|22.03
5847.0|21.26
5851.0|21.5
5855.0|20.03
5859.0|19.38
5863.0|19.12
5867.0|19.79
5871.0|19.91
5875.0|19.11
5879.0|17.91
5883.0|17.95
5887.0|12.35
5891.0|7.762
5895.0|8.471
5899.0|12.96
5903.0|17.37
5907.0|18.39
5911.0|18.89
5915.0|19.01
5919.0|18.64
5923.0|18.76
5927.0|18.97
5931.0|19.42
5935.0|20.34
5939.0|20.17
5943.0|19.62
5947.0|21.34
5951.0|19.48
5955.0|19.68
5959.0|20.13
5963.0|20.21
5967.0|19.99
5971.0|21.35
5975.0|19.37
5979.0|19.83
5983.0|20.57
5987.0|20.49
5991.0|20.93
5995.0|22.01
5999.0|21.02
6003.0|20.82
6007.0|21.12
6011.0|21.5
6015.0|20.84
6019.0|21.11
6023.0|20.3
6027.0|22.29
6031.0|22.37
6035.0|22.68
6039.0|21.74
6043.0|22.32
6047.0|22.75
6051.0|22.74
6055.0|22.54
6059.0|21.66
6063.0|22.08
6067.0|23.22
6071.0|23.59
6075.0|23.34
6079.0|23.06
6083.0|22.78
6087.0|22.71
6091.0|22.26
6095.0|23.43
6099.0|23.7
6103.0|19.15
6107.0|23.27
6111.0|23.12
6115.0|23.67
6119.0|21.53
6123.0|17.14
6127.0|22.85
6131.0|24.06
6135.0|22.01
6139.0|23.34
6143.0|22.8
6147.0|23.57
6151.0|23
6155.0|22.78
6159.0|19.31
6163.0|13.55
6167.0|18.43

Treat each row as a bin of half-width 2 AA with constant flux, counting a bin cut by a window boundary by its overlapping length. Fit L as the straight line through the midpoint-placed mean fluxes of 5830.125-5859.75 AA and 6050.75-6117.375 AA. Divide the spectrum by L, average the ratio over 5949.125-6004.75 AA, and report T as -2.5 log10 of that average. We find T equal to 0.09 mag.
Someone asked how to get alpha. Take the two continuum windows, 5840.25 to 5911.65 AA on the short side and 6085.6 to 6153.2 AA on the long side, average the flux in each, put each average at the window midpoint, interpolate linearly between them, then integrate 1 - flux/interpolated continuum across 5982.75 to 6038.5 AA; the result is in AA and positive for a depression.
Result -3.0 AA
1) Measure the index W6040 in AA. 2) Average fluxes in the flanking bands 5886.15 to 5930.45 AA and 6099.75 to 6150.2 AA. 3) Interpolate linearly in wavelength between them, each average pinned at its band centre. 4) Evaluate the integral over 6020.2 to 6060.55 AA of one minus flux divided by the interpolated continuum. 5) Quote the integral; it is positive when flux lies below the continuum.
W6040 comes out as -4.87 AA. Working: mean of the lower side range 15.8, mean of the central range 22.1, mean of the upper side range 22.3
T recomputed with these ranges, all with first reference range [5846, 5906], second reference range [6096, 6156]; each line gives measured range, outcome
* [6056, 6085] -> -0.08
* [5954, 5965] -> -0.07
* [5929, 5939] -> -0.10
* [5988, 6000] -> -0.09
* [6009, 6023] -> -0.05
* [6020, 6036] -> -0.08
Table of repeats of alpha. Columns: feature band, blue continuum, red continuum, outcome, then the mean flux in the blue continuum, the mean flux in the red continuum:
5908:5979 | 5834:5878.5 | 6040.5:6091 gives 5.4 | 20.4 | 22.7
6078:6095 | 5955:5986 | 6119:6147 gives -1.0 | 20.2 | 22.1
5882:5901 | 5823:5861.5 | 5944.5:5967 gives 8.4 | 21.3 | 20.1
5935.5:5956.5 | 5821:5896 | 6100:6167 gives -0.4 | 18.8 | 21.5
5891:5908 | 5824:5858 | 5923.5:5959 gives 6.0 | 21.5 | 19.8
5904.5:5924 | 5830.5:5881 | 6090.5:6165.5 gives 1.9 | 20.4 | 21.8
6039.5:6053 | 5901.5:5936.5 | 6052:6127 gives -0.6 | 18.9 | 22.4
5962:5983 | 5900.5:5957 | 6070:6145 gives -0.2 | 19.2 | 22.5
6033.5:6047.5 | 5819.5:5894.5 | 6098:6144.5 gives -0.7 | 19.1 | 22.2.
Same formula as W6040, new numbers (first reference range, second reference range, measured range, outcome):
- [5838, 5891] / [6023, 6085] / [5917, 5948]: 0.9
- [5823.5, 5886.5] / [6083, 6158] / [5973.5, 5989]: 0.9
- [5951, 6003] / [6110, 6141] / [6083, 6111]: -0.8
